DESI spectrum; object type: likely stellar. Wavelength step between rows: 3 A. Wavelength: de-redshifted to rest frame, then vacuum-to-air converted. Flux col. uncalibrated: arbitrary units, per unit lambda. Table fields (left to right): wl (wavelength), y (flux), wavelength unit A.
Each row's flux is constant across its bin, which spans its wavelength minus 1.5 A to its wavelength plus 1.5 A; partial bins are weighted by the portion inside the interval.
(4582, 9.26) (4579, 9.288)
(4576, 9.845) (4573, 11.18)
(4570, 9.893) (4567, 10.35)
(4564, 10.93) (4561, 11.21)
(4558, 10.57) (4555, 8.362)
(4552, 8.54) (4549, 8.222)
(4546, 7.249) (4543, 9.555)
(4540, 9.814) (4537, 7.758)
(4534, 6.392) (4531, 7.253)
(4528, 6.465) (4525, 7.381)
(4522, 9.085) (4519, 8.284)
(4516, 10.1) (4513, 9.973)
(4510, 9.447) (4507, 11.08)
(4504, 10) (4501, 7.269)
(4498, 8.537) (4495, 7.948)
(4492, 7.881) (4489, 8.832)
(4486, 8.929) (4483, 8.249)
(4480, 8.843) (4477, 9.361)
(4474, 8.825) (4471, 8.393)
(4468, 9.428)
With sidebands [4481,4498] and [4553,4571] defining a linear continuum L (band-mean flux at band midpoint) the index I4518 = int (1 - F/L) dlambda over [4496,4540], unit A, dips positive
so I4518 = 2.5 A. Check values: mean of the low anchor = 8.4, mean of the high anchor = 10.2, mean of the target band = 8.54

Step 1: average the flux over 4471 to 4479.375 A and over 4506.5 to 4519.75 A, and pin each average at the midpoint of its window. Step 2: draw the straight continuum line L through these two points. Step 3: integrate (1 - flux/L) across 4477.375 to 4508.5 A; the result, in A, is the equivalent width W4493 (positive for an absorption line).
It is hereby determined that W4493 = 1.8 A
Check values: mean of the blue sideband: 8.94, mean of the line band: 8.78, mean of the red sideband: 9.76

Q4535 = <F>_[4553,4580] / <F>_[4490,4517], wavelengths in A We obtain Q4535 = 1.12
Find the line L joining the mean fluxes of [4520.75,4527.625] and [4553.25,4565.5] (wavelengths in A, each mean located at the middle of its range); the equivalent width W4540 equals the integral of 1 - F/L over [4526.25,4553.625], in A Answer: 3.2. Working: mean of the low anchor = 7.91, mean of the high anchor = 10.2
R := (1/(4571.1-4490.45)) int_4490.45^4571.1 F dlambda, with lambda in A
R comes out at 8.87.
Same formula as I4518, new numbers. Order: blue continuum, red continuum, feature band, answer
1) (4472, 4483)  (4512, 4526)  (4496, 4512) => -0.5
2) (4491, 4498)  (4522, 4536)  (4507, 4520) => -3.7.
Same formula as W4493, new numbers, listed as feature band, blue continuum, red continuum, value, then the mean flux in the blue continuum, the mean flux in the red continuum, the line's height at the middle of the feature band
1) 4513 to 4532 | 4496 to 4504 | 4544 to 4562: 0.7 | 8.3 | 8.98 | 8.59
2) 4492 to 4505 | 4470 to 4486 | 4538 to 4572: 0.9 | 8.76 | 9.52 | 8.96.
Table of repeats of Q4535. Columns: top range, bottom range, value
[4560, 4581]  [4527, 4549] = 1.32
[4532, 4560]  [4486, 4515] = 0.95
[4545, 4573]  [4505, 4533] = 1.10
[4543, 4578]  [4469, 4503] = 1.14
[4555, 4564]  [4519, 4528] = 1.32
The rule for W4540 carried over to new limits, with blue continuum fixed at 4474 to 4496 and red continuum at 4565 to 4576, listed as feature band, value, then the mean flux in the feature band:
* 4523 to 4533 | 2.53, 7.1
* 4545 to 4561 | 1.87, 8.88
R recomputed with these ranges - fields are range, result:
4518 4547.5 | 7.92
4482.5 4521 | 8.98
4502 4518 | 9.97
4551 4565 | 9.94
